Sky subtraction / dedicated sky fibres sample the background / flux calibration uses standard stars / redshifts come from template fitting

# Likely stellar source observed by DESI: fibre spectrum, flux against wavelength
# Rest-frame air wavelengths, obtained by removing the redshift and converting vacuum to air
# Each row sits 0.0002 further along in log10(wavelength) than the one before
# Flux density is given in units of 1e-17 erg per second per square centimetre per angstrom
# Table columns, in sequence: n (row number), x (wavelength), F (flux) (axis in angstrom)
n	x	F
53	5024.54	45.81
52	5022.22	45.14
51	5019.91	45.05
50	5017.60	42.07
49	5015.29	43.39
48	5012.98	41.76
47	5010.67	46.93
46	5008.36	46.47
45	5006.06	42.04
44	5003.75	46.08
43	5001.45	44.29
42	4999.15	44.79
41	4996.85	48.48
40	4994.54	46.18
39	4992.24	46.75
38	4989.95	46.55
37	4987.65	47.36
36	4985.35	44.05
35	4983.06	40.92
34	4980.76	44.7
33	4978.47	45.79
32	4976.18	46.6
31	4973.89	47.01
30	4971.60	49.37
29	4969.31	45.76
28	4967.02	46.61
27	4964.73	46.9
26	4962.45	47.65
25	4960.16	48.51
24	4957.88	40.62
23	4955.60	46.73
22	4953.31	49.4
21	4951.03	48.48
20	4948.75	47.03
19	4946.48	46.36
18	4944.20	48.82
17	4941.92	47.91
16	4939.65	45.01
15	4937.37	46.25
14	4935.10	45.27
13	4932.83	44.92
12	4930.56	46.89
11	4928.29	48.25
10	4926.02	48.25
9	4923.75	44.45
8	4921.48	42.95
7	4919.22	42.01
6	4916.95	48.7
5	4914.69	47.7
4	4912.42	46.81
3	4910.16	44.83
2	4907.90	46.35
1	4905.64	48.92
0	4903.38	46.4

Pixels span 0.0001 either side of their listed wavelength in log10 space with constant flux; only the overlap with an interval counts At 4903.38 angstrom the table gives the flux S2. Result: 46.4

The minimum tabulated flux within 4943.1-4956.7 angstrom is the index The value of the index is 46.36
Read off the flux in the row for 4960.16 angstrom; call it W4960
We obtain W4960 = 48.51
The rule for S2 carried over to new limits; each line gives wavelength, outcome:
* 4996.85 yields 48.48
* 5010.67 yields 46.93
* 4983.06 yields 40.92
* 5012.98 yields 41.76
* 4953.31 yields 49.4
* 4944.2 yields 48.82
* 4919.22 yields 42.01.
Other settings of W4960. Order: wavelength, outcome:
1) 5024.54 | 45.81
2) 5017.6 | 42.07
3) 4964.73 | 46.9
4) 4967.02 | 46.61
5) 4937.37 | 46.25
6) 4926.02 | 48.25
